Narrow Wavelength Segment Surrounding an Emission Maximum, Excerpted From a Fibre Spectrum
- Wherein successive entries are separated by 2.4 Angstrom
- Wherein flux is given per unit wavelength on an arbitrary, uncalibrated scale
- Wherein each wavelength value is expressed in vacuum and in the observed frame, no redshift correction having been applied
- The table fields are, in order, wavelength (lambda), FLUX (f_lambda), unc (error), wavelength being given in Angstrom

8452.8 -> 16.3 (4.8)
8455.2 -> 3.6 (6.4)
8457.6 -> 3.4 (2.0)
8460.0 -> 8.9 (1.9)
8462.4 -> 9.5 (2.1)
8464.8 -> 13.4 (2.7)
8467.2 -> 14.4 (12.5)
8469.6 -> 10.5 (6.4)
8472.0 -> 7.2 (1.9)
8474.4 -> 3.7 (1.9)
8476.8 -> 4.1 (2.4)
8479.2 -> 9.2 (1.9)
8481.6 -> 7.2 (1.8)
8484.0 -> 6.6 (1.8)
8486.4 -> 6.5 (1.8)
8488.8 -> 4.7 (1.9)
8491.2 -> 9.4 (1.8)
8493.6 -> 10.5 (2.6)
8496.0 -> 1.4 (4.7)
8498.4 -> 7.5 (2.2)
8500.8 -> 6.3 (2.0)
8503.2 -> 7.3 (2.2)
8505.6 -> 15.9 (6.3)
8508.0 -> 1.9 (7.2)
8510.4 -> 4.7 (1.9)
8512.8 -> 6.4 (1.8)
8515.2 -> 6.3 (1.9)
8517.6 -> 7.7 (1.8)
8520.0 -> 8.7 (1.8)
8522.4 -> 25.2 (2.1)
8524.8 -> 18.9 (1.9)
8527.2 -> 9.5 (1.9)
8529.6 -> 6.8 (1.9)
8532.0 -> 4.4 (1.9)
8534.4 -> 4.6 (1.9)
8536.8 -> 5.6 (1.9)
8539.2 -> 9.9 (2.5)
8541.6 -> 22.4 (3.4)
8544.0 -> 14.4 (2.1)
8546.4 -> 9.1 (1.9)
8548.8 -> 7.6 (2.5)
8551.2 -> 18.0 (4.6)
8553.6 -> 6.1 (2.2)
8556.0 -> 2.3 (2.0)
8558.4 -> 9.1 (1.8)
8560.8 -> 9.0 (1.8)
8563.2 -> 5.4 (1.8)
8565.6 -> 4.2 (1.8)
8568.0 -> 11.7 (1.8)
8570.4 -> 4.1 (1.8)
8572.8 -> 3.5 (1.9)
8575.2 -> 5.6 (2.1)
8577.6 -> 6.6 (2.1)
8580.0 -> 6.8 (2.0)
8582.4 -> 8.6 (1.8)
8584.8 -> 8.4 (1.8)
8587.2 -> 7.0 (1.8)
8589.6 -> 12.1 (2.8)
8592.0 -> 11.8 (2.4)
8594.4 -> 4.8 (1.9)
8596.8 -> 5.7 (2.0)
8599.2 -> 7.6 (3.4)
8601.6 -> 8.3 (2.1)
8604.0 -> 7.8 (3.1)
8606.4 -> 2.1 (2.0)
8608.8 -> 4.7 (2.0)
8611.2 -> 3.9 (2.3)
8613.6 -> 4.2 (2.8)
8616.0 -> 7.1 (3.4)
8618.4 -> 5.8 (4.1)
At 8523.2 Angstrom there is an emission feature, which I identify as [S II] 6716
